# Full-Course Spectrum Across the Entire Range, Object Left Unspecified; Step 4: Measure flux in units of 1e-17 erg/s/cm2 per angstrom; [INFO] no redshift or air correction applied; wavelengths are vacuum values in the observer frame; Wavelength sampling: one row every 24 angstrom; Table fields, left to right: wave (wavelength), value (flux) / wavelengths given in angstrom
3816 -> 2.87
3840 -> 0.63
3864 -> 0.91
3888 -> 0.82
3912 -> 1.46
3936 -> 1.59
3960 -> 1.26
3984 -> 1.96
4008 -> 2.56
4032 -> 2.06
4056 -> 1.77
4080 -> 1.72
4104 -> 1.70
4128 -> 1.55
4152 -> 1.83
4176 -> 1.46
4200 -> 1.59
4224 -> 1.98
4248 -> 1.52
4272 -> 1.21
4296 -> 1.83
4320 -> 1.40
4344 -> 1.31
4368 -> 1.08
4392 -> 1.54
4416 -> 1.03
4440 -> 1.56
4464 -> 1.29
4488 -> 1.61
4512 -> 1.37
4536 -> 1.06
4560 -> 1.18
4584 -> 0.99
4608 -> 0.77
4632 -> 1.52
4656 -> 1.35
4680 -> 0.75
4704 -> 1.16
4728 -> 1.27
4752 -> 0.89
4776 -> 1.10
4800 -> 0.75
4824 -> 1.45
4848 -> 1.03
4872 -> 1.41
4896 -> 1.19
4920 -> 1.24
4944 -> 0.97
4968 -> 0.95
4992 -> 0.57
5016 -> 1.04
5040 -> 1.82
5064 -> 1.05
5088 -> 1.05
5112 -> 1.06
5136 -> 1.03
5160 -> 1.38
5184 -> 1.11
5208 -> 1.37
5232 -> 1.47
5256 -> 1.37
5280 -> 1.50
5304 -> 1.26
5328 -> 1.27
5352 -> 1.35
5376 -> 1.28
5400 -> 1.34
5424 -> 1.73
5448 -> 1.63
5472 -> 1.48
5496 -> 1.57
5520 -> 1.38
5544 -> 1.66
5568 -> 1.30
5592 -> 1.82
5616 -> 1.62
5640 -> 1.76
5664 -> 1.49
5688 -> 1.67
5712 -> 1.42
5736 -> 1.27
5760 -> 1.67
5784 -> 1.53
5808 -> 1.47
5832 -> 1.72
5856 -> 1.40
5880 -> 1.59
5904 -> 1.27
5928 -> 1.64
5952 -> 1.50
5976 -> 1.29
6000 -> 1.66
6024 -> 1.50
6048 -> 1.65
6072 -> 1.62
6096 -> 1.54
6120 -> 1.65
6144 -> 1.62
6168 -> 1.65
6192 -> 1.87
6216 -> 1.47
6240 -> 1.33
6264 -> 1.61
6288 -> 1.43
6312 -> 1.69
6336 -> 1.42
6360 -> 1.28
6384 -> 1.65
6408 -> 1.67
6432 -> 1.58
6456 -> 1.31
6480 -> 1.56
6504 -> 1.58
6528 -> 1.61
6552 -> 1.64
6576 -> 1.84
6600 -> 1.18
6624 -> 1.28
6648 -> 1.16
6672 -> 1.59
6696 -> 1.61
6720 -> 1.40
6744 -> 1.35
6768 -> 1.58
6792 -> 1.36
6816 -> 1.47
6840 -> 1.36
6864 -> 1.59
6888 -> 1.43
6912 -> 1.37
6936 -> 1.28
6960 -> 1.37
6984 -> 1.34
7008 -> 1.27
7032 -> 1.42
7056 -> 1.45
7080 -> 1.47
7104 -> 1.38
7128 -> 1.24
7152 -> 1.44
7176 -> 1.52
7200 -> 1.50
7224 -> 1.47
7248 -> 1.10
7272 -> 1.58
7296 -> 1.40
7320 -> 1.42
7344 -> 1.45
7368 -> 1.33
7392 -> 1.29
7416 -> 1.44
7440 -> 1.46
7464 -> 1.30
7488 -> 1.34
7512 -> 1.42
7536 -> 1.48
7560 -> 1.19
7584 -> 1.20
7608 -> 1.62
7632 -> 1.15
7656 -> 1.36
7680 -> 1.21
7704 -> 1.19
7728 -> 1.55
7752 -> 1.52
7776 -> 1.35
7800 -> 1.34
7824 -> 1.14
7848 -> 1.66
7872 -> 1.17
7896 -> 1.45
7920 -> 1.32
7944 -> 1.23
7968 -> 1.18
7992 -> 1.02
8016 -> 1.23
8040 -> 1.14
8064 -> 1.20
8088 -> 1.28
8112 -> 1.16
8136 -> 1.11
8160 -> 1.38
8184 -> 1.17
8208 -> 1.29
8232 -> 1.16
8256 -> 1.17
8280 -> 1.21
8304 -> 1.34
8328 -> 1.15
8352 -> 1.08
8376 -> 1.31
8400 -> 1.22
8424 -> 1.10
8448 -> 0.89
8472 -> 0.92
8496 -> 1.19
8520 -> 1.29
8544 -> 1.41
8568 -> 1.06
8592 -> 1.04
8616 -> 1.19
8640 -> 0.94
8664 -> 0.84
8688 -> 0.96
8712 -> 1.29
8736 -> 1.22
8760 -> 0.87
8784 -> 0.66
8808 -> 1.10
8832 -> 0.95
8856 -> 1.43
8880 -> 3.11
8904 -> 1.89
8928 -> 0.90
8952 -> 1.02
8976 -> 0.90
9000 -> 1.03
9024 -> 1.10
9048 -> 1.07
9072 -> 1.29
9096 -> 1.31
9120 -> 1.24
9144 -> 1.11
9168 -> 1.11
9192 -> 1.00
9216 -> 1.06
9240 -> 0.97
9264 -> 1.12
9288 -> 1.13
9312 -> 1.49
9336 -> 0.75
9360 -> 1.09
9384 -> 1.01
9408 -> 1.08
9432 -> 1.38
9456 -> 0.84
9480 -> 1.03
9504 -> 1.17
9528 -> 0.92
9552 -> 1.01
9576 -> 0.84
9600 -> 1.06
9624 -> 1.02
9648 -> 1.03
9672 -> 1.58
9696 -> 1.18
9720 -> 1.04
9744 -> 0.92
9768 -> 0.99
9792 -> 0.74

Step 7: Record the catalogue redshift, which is 0.352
